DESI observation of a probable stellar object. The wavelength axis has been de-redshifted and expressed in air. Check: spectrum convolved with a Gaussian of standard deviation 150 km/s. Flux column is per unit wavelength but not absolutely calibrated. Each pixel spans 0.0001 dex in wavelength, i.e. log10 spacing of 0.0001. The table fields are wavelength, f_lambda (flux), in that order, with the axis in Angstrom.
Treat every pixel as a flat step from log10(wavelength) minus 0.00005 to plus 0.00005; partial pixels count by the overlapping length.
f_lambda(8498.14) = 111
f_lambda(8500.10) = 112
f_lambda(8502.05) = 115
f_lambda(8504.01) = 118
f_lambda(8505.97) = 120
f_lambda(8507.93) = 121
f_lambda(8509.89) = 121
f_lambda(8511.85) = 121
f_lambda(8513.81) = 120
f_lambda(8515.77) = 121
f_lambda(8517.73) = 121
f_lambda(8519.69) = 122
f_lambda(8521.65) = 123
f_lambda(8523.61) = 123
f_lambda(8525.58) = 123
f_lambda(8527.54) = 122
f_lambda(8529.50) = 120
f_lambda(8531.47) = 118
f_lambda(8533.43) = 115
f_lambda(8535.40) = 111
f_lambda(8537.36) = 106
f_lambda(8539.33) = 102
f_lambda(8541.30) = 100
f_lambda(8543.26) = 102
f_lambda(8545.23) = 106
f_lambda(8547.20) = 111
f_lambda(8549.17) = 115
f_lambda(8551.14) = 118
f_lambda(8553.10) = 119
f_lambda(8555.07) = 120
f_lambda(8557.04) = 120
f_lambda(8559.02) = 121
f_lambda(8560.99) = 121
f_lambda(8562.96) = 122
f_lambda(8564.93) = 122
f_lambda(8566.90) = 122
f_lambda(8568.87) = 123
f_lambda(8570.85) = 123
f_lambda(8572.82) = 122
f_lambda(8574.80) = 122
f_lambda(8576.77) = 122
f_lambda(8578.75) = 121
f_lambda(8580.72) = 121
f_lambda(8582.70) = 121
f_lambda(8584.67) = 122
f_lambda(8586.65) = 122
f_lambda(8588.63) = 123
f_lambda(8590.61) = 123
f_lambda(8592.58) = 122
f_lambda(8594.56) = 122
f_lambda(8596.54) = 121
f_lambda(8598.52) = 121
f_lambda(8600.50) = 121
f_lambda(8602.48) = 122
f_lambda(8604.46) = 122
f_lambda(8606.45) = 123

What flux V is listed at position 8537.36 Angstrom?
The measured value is 106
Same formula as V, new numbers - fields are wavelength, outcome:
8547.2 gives 111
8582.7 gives 121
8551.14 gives 118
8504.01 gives 118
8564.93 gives 122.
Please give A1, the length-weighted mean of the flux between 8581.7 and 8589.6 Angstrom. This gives 122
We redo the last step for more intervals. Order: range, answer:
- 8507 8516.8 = 121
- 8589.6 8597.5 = 122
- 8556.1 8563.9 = 121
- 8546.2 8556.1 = 117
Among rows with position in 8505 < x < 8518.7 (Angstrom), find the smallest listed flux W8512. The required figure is 120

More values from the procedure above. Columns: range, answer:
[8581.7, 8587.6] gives 121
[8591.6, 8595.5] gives 122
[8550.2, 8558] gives 118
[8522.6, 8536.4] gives 111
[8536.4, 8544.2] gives 100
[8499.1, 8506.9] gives 112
